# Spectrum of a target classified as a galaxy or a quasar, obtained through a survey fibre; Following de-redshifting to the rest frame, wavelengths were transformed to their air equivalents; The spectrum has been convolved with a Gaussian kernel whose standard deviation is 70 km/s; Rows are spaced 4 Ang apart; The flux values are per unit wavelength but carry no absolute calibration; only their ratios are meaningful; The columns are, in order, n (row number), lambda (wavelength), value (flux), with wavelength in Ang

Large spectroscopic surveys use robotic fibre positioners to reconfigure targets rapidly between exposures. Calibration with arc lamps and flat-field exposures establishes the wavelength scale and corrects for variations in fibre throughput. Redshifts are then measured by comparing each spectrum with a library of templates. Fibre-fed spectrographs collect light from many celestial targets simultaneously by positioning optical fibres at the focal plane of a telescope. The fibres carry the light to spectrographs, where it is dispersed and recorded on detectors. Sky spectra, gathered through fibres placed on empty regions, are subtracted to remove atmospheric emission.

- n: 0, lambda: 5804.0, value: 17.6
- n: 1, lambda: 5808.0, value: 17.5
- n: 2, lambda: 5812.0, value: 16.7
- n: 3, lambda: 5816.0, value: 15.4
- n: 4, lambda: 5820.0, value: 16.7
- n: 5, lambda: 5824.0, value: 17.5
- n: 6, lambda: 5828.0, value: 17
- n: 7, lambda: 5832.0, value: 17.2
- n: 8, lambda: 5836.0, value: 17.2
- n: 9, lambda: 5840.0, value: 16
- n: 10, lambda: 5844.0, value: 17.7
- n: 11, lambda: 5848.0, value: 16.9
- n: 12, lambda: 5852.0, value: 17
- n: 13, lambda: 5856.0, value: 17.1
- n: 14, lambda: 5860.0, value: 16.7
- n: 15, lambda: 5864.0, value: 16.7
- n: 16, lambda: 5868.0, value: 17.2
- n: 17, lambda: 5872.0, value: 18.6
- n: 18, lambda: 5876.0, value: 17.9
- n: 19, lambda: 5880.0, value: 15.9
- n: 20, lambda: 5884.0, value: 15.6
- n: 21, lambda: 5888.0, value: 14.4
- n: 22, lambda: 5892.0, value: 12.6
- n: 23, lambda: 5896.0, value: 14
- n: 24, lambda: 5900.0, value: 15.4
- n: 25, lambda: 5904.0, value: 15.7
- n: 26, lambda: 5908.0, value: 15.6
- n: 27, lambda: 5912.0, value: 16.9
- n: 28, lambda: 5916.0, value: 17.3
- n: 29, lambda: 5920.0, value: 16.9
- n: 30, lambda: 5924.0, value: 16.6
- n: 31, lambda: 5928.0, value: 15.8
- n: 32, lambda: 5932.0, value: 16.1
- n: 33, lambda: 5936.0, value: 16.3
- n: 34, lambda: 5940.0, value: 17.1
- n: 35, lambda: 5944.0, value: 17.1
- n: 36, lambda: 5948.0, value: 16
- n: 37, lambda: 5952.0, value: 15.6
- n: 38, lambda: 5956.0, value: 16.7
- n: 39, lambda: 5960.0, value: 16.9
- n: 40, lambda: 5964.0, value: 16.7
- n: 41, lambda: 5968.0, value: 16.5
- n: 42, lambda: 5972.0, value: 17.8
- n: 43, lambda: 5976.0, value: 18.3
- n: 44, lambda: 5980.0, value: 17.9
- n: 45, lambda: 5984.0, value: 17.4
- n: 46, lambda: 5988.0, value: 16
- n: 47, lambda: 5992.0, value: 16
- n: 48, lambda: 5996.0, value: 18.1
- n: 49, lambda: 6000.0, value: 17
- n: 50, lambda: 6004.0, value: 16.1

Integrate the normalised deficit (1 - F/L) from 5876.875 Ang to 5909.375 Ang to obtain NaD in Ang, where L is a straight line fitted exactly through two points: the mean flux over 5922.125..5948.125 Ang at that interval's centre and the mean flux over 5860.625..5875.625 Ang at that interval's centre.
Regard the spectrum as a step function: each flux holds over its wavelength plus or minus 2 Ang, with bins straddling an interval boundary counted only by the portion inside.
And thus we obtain 4.0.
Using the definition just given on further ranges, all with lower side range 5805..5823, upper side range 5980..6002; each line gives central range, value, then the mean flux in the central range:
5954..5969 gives 0.2 Ang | 16.7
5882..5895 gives 2.0 Ang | 14.2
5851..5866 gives -0.1 Ang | 16.9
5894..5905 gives 1.2 Ang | 15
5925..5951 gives 0.8 Ang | 16.4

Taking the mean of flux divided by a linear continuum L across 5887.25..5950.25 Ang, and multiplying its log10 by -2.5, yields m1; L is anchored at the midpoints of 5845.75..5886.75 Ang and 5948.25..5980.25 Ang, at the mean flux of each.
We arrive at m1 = 0.07 mag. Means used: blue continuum 16.9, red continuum 16.9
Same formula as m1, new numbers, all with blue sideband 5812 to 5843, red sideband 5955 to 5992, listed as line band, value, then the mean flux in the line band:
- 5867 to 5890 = 0.019 mag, 16.6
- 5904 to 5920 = 0.027 mag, 16.5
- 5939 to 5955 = 0.039 mag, 16.4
